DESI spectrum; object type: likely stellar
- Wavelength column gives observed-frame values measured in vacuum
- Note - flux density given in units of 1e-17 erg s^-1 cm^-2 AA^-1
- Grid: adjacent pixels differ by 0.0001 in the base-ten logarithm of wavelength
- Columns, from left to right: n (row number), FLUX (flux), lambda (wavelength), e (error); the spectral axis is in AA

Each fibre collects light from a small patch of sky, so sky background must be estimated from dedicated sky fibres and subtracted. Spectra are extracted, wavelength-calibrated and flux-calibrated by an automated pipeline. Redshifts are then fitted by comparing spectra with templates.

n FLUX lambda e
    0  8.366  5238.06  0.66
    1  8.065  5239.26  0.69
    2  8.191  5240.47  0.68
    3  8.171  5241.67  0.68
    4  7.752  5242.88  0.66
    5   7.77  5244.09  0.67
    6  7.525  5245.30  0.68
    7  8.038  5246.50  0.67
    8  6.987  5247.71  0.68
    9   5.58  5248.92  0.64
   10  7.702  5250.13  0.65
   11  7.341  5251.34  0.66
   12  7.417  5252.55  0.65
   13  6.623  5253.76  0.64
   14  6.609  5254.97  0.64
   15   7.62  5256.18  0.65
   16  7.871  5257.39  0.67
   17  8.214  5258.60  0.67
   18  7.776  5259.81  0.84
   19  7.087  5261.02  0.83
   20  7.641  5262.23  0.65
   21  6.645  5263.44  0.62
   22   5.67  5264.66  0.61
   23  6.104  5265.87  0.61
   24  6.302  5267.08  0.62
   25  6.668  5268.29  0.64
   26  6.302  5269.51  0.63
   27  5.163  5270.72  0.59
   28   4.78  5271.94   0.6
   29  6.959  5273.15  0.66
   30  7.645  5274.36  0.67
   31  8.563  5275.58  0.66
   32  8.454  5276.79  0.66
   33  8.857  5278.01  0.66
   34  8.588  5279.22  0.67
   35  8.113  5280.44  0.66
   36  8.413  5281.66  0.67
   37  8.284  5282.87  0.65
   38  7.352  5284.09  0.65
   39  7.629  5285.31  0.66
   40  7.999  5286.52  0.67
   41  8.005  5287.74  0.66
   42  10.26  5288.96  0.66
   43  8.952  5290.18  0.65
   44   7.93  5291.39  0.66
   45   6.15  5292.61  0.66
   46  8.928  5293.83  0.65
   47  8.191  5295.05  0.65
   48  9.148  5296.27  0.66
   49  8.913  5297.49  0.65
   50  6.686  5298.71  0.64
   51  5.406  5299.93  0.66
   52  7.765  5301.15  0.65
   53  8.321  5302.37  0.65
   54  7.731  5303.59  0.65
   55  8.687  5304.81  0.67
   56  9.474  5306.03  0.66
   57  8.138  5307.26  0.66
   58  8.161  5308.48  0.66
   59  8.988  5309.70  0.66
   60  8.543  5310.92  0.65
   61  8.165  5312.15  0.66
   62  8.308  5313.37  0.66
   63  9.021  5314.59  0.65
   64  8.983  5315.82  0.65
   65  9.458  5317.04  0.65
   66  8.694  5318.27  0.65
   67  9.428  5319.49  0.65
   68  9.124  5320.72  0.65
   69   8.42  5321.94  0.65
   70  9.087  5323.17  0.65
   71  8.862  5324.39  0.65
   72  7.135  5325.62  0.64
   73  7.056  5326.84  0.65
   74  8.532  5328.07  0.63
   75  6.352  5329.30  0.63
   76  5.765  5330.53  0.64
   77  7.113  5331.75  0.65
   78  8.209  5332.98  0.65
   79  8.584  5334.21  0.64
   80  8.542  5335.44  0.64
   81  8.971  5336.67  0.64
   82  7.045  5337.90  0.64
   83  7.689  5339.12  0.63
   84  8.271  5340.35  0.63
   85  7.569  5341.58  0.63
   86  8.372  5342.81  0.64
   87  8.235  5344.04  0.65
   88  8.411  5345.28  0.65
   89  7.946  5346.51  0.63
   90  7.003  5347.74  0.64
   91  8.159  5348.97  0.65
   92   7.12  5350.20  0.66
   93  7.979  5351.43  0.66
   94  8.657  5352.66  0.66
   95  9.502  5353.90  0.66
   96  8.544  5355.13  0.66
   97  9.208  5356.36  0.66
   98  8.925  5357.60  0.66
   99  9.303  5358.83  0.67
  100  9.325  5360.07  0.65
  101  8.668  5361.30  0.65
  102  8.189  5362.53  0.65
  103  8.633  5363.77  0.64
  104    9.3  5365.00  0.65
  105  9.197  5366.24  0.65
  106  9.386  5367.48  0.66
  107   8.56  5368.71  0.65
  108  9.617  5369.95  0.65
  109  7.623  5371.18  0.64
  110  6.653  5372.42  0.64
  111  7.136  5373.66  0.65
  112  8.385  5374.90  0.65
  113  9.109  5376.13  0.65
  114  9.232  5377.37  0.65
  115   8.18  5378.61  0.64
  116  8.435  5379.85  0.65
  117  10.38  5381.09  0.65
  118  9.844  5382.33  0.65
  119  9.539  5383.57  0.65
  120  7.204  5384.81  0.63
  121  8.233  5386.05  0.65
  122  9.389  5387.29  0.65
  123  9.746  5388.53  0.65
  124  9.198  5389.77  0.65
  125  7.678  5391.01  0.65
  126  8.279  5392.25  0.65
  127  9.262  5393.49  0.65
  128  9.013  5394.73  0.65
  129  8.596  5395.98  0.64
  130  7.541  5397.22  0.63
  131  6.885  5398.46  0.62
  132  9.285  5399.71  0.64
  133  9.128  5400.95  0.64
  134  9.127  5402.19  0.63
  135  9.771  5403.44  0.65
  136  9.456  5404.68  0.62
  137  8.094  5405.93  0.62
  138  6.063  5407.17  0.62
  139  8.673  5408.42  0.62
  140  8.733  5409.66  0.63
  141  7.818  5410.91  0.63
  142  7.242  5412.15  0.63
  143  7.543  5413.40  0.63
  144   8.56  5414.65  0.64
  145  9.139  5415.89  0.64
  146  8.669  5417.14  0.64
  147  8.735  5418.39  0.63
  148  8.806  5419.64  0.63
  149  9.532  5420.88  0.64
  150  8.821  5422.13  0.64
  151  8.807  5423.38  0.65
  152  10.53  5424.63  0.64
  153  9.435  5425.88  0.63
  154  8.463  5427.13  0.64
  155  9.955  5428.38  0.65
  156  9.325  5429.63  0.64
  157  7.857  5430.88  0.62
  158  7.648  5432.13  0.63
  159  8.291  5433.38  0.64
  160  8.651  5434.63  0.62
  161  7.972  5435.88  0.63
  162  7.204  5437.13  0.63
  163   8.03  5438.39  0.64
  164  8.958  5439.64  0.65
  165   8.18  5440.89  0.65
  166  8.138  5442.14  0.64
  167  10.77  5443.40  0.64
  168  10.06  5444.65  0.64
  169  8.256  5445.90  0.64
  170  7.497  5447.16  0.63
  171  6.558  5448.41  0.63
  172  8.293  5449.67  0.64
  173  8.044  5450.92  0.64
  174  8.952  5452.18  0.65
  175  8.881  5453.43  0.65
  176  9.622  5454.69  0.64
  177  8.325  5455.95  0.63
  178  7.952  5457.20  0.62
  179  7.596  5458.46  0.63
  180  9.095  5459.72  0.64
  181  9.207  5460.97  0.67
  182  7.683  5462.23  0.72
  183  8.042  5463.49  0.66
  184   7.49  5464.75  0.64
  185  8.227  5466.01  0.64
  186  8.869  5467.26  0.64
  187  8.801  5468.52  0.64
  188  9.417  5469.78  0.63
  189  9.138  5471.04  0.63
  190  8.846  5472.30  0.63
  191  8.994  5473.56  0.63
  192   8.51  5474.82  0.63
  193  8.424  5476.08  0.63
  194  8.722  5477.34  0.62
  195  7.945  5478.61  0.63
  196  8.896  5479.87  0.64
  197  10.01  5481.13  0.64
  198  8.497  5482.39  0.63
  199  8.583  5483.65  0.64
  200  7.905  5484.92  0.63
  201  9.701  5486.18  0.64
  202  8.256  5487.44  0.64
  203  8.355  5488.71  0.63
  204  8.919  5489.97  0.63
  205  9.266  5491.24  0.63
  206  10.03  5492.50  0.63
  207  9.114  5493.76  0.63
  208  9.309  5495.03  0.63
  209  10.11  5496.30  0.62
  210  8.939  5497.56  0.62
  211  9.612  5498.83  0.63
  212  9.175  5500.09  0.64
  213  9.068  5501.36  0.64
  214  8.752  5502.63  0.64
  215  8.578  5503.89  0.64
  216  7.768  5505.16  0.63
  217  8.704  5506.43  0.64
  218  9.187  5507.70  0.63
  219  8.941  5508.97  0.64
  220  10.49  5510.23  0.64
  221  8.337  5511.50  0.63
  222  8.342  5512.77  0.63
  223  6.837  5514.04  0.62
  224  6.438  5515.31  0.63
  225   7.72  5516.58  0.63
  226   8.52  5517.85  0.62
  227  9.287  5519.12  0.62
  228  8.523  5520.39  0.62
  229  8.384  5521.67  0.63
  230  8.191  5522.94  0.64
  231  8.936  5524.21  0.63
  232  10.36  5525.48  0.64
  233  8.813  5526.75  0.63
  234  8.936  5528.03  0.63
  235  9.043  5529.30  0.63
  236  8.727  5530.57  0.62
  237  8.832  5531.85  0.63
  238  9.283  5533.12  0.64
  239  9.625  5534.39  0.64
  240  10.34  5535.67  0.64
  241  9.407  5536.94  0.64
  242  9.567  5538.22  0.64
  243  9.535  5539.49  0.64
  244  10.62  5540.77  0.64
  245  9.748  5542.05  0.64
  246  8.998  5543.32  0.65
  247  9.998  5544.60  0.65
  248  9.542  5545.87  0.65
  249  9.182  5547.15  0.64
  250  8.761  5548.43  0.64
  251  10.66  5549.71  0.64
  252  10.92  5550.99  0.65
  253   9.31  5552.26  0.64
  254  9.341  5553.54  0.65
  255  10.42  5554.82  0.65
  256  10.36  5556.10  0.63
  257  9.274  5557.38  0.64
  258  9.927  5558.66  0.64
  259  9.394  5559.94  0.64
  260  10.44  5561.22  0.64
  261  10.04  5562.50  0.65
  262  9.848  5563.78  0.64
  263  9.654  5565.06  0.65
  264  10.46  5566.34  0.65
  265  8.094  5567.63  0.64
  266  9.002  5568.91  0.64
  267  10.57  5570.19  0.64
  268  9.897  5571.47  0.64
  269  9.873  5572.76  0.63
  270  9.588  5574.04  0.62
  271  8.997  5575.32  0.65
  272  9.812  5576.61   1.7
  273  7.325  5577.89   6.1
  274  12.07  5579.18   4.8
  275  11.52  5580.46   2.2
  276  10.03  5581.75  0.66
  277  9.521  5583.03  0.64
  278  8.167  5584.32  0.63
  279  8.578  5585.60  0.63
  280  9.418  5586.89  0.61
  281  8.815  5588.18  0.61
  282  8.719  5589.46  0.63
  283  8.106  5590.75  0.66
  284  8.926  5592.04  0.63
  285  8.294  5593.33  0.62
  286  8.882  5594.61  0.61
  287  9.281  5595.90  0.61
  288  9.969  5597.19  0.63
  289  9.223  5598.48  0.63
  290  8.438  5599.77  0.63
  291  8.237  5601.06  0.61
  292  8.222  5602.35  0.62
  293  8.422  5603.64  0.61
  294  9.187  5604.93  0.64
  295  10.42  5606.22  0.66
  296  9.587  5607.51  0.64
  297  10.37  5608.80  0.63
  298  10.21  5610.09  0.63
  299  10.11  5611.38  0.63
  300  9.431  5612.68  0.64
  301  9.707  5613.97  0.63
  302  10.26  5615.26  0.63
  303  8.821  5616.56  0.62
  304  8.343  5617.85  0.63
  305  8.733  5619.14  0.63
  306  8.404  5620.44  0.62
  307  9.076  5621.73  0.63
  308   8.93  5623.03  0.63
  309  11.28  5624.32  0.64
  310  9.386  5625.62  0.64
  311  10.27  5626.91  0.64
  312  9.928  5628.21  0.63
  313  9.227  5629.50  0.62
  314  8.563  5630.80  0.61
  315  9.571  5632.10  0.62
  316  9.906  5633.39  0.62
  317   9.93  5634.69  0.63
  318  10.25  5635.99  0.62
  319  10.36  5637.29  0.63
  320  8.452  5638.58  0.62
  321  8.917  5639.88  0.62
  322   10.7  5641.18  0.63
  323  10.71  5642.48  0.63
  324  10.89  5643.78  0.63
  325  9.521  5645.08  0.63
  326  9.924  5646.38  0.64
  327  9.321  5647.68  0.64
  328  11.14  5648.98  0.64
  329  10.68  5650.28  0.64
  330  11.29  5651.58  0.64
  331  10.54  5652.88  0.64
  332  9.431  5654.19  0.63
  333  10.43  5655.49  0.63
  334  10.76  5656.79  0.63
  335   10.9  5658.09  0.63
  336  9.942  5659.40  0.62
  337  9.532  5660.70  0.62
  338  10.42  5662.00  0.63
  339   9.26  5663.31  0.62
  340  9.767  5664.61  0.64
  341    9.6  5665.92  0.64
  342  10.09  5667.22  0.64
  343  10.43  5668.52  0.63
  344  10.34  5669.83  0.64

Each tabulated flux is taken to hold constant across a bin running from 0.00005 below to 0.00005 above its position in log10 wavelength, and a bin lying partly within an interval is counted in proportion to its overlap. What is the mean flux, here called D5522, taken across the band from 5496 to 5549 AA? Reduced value 9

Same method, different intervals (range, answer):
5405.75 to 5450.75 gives 8.48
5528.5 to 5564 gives 9.68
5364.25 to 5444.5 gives 8.65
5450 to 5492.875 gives 8.67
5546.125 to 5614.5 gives 9.49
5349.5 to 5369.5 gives 8.79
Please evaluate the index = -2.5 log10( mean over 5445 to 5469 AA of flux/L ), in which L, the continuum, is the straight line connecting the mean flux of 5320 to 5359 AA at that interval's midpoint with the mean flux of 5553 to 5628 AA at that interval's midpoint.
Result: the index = 0.05 mag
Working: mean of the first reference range 8.11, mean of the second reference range 9.44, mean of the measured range 8.3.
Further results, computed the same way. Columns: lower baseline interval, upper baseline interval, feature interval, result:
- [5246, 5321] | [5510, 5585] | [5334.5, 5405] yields -0.03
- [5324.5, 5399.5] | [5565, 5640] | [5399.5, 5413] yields 0.01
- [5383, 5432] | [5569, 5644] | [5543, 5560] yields -0.06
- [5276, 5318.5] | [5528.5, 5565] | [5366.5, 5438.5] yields 0.04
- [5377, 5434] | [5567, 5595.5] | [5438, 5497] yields 0.03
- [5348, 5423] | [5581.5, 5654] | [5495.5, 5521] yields 0.05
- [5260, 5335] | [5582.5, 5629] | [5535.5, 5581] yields -0.09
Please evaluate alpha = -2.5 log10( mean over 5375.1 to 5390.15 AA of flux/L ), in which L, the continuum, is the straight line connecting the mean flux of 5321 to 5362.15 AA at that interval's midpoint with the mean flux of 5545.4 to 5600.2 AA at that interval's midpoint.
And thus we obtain -0.08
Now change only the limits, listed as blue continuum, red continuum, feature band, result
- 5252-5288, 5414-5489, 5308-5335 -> -0.081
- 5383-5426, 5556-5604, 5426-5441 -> 0.042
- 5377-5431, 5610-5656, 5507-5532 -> 0.076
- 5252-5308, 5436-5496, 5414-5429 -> -0.091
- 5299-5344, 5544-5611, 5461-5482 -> 0.037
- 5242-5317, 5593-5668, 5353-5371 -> -0.103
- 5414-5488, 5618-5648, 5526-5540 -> -0.023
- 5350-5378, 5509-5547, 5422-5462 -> 0.028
